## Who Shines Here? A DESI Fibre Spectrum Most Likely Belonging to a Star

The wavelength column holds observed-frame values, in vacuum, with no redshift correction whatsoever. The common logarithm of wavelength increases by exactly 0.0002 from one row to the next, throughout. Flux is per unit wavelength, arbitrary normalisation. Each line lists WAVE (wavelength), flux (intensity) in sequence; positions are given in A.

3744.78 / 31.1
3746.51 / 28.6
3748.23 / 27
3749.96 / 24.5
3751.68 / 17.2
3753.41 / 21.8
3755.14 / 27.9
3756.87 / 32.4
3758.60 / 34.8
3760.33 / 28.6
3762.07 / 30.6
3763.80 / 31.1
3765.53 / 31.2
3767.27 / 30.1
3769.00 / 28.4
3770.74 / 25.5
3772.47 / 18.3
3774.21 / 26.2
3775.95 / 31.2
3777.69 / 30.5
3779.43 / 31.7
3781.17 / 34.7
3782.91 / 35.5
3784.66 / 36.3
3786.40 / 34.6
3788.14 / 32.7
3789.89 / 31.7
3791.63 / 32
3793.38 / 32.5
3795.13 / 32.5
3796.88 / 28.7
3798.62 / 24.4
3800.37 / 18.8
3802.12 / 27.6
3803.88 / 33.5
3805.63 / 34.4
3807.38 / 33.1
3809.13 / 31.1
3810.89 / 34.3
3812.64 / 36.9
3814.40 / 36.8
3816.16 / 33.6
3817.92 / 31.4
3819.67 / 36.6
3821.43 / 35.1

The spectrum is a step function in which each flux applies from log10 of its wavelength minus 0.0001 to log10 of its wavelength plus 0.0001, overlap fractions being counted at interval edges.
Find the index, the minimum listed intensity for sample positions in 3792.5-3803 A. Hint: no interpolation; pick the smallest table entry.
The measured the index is 18.8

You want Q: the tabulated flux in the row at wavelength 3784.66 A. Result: 36.3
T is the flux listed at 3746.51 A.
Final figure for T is 28.6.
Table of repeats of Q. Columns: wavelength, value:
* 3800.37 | 18.8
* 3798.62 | 24.4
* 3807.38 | 33.1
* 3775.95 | 31.2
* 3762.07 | 30.6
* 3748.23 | 27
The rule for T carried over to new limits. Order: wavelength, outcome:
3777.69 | 30.5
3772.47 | 18.3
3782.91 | 35.5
